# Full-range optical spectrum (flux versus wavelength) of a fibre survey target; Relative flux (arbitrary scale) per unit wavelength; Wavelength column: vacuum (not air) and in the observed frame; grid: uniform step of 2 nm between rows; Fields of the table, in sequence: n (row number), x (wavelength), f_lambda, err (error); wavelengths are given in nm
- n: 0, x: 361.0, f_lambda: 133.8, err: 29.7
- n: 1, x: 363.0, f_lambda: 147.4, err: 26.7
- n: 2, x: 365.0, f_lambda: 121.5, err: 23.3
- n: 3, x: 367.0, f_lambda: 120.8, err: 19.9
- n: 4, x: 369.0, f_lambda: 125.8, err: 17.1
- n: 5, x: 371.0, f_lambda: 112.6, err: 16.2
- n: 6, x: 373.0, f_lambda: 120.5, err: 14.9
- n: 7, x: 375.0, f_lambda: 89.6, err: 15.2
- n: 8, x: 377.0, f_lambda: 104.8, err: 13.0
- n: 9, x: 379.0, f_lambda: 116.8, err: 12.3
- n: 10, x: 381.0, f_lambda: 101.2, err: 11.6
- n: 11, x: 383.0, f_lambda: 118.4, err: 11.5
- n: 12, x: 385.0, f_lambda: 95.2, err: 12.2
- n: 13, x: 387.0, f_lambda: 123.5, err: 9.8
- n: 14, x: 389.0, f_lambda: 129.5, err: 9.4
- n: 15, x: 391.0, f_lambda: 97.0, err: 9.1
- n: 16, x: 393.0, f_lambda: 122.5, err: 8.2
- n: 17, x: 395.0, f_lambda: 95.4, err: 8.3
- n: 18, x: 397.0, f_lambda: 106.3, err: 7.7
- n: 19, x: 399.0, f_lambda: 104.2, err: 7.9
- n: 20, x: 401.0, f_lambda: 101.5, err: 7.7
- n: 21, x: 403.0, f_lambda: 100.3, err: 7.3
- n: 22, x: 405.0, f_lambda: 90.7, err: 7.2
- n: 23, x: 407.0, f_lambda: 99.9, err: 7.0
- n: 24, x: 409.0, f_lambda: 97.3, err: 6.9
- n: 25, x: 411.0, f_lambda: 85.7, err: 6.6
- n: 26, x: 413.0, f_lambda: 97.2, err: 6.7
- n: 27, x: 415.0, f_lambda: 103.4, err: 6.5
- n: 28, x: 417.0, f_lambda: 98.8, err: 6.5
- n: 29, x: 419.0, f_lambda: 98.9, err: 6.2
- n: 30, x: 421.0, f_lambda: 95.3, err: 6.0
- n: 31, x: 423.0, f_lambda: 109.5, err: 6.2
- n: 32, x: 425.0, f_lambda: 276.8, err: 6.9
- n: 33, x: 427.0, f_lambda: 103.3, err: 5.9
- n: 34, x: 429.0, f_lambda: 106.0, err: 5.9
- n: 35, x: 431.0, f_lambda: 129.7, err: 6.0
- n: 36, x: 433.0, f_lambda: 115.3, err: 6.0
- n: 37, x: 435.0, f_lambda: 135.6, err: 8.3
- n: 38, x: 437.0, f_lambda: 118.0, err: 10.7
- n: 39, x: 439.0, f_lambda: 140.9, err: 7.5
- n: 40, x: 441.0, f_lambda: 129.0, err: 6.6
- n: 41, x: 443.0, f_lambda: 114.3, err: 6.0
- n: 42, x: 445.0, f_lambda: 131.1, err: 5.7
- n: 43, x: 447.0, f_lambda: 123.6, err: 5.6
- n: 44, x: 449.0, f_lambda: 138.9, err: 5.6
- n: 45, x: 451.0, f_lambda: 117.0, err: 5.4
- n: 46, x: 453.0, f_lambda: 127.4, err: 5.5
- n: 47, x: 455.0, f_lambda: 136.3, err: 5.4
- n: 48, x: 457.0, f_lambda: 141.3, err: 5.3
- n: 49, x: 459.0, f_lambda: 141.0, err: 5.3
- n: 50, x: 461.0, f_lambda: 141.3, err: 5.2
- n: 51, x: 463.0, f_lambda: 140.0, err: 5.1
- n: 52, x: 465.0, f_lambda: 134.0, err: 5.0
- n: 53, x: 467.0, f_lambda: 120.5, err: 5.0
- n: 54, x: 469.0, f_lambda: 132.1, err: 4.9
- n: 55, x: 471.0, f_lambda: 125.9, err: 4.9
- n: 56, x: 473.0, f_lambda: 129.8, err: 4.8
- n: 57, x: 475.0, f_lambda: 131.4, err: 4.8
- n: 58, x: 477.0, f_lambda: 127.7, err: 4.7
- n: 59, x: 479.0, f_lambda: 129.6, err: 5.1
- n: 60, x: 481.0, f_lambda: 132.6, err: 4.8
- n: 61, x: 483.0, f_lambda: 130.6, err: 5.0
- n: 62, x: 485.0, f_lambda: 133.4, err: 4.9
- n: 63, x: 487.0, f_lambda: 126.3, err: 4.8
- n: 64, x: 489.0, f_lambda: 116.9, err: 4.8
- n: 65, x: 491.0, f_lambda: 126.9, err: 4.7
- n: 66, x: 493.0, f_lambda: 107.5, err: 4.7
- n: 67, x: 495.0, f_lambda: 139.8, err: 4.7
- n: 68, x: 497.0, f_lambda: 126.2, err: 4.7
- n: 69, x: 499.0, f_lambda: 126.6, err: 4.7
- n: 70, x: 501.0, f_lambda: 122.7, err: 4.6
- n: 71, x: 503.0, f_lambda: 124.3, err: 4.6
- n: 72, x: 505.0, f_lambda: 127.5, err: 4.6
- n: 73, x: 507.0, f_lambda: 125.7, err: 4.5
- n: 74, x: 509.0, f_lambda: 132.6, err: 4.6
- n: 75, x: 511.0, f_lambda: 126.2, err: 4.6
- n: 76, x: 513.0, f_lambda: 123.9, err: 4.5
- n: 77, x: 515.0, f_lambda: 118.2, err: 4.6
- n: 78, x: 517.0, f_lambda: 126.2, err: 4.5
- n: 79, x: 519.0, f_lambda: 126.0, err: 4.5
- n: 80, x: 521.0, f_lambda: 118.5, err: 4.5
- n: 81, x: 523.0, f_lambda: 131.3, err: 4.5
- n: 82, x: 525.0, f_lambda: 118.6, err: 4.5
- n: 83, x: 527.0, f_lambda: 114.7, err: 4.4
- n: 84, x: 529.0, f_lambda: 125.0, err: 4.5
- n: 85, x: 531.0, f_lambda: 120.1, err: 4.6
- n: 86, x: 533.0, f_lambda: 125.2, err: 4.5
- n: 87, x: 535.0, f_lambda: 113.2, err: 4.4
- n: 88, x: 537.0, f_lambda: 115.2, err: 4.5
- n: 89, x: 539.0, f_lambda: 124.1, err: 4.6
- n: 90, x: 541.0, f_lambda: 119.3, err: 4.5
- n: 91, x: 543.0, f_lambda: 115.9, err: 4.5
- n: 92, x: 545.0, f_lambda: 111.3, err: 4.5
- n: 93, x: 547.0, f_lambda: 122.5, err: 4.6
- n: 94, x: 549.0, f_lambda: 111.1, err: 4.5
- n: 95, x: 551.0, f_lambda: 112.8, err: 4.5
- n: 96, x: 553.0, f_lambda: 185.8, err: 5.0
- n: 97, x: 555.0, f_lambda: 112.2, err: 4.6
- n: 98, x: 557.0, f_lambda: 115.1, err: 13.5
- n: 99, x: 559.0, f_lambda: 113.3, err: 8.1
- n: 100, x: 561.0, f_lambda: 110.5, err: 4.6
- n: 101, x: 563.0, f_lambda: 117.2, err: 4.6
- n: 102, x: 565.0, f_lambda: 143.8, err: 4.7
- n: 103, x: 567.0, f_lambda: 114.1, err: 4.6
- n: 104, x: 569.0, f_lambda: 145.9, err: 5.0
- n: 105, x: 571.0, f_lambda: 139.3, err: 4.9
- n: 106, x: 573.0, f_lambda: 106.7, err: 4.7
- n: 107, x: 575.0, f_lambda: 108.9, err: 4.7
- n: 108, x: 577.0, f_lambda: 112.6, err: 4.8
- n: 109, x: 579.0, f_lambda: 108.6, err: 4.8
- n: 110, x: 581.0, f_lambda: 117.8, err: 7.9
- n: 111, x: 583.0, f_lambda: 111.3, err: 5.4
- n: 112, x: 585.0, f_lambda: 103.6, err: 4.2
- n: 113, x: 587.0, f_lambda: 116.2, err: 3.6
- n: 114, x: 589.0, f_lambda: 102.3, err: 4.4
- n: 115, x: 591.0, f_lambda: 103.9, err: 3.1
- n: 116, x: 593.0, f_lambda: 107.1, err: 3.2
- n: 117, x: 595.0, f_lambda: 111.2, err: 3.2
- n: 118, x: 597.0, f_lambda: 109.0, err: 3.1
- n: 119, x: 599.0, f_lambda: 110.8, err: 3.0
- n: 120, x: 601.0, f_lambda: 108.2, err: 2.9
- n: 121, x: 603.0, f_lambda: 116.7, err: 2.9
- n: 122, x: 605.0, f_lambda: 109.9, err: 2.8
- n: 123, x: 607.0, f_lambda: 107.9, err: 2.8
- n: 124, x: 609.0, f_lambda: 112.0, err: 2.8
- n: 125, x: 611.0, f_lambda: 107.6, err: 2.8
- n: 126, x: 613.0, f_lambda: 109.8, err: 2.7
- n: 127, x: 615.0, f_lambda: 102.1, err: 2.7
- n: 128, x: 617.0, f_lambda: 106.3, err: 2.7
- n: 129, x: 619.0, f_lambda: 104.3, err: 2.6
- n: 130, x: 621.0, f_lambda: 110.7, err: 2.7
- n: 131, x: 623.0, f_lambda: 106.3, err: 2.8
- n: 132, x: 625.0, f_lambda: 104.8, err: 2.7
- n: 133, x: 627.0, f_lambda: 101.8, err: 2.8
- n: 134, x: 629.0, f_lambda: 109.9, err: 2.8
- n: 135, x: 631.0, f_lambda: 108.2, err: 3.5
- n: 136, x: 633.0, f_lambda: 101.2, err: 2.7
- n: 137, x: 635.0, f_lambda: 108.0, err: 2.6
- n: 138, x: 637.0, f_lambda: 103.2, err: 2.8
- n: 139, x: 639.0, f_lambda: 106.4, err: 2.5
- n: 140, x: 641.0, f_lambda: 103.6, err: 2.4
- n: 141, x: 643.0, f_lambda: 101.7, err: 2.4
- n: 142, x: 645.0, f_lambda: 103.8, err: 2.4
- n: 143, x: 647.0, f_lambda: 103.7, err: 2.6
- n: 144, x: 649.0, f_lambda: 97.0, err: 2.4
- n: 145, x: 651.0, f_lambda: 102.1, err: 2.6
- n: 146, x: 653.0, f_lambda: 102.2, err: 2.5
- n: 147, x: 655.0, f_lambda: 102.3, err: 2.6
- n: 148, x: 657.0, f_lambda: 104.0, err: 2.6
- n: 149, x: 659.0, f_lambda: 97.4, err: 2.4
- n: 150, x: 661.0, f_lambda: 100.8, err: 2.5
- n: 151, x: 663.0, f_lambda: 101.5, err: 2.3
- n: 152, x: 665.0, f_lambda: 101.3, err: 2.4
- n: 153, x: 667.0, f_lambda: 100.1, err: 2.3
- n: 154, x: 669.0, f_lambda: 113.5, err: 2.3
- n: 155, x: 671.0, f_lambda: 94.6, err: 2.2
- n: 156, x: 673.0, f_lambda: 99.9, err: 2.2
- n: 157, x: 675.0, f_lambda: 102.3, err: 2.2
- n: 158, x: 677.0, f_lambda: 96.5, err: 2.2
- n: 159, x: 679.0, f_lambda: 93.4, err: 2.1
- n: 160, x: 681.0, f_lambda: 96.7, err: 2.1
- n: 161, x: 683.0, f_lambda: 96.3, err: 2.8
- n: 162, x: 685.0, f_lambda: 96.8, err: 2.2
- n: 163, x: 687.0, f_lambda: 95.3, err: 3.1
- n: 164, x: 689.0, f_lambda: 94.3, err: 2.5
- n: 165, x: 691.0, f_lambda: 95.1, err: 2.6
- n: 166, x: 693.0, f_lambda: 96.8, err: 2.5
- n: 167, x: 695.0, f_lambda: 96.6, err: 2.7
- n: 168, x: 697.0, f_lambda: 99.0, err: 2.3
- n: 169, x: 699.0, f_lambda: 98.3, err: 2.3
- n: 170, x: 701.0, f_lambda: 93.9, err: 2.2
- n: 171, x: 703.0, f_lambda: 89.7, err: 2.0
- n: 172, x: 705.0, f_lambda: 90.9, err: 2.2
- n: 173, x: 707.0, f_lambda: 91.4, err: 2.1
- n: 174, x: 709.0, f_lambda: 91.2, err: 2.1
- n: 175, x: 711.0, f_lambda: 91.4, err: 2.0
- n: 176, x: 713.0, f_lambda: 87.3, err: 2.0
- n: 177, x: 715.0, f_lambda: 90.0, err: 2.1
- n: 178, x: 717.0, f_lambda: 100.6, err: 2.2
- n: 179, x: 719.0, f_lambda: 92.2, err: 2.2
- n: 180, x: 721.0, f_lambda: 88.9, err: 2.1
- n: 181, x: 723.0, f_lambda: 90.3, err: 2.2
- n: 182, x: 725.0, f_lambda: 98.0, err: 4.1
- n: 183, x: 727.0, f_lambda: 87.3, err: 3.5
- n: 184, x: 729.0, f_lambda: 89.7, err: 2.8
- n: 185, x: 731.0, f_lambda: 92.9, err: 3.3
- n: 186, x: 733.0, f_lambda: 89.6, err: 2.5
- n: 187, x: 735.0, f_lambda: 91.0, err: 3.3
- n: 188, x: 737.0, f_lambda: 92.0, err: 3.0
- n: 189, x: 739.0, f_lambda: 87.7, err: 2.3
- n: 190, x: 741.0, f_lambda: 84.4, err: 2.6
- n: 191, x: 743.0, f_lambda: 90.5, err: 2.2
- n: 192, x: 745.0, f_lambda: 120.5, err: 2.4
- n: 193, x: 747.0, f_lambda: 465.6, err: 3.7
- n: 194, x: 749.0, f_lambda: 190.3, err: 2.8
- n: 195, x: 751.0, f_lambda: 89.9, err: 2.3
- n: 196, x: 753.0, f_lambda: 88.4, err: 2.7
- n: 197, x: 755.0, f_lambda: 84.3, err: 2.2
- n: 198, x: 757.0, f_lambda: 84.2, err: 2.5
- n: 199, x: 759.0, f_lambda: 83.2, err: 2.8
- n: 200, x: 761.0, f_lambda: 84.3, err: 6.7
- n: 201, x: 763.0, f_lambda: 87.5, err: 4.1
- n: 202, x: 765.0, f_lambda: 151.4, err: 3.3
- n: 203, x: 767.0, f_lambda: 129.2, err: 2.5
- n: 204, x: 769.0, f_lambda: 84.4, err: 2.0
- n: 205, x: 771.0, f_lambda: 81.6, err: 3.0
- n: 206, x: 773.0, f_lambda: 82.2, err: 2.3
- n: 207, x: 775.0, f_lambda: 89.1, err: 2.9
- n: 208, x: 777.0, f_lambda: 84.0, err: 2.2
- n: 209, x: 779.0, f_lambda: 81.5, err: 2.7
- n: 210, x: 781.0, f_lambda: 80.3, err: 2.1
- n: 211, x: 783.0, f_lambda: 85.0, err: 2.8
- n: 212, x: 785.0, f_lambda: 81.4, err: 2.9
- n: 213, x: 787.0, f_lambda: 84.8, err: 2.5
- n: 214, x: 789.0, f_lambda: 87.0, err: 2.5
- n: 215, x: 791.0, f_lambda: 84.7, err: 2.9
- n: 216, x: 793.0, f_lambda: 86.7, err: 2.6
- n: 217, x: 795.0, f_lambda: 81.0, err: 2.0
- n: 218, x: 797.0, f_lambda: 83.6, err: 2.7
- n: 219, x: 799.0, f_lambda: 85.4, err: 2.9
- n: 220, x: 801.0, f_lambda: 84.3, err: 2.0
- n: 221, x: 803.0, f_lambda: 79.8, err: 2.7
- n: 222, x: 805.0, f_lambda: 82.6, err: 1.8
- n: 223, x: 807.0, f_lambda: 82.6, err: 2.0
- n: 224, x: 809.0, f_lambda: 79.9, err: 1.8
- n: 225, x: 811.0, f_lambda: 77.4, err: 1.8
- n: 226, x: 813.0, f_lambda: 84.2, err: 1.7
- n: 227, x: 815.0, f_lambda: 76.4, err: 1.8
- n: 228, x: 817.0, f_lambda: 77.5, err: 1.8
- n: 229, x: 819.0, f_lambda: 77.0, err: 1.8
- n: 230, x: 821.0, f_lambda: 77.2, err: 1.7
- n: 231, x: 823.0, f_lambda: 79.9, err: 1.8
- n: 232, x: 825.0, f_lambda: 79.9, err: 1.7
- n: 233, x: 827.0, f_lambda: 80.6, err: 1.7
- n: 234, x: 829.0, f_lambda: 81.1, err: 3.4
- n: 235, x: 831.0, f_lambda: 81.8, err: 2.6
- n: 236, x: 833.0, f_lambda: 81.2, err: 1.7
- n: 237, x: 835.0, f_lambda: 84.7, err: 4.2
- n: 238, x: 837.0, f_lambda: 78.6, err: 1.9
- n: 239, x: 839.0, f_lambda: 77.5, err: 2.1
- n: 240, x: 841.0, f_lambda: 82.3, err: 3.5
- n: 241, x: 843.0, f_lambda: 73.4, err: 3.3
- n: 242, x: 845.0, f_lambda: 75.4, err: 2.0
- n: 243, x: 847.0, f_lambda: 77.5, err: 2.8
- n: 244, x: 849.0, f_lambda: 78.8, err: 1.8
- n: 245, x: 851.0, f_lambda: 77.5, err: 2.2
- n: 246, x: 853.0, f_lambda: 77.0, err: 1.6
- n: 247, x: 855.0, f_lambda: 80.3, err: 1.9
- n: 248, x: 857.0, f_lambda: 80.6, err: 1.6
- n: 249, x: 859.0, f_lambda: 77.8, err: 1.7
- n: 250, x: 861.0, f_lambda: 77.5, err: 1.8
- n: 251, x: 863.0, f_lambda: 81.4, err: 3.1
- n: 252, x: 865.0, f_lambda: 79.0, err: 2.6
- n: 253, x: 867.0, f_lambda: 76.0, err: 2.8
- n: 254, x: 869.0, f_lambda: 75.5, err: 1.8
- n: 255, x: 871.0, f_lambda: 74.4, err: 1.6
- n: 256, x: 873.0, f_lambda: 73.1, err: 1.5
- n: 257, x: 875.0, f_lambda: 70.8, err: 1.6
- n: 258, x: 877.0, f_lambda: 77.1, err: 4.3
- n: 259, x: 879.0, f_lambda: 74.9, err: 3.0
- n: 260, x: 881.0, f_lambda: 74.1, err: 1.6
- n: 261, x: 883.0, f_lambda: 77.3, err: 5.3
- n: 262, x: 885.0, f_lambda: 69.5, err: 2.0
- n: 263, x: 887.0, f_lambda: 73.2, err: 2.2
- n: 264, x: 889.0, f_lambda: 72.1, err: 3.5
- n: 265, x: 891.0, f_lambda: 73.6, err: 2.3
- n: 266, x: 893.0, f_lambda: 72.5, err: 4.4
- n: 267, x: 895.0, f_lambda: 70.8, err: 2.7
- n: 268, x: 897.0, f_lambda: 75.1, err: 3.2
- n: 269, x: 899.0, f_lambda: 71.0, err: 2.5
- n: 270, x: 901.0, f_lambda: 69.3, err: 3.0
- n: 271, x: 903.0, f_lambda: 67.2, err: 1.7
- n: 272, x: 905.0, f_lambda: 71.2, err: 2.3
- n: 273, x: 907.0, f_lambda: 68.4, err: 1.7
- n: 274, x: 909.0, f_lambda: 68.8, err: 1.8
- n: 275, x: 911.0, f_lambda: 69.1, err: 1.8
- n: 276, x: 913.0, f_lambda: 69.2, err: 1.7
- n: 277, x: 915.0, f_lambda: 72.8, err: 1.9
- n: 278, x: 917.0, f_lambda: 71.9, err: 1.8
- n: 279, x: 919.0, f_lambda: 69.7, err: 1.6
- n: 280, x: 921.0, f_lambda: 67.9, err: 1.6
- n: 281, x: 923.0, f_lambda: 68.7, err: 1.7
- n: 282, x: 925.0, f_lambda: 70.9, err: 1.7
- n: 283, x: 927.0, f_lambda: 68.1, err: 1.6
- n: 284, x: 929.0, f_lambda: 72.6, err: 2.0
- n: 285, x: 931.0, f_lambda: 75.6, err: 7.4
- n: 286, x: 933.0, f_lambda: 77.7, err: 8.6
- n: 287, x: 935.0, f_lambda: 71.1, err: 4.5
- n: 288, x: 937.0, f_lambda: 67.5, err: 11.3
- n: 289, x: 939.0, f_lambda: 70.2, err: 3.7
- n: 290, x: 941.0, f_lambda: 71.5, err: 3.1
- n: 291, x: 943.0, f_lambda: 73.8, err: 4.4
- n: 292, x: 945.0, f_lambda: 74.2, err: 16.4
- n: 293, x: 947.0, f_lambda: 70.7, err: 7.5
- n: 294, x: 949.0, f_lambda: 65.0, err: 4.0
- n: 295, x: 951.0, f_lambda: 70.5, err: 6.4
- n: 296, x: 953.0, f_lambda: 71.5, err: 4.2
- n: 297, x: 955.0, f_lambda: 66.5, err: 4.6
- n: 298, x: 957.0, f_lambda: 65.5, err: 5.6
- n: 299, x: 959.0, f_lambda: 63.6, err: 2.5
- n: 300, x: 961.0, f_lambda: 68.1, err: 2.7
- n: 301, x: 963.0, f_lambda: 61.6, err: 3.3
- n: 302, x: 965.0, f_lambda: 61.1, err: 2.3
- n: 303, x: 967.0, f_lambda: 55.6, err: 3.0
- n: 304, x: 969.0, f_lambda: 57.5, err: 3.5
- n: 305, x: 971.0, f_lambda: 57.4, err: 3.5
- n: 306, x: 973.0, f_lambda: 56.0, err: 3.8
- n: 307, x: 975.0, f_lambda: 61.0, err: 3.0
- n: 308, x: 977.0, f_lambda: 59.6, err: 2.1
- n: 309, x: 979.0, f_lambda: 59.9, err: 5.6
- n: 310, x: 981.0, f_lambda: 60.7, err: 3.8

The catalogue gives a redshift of 0.138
